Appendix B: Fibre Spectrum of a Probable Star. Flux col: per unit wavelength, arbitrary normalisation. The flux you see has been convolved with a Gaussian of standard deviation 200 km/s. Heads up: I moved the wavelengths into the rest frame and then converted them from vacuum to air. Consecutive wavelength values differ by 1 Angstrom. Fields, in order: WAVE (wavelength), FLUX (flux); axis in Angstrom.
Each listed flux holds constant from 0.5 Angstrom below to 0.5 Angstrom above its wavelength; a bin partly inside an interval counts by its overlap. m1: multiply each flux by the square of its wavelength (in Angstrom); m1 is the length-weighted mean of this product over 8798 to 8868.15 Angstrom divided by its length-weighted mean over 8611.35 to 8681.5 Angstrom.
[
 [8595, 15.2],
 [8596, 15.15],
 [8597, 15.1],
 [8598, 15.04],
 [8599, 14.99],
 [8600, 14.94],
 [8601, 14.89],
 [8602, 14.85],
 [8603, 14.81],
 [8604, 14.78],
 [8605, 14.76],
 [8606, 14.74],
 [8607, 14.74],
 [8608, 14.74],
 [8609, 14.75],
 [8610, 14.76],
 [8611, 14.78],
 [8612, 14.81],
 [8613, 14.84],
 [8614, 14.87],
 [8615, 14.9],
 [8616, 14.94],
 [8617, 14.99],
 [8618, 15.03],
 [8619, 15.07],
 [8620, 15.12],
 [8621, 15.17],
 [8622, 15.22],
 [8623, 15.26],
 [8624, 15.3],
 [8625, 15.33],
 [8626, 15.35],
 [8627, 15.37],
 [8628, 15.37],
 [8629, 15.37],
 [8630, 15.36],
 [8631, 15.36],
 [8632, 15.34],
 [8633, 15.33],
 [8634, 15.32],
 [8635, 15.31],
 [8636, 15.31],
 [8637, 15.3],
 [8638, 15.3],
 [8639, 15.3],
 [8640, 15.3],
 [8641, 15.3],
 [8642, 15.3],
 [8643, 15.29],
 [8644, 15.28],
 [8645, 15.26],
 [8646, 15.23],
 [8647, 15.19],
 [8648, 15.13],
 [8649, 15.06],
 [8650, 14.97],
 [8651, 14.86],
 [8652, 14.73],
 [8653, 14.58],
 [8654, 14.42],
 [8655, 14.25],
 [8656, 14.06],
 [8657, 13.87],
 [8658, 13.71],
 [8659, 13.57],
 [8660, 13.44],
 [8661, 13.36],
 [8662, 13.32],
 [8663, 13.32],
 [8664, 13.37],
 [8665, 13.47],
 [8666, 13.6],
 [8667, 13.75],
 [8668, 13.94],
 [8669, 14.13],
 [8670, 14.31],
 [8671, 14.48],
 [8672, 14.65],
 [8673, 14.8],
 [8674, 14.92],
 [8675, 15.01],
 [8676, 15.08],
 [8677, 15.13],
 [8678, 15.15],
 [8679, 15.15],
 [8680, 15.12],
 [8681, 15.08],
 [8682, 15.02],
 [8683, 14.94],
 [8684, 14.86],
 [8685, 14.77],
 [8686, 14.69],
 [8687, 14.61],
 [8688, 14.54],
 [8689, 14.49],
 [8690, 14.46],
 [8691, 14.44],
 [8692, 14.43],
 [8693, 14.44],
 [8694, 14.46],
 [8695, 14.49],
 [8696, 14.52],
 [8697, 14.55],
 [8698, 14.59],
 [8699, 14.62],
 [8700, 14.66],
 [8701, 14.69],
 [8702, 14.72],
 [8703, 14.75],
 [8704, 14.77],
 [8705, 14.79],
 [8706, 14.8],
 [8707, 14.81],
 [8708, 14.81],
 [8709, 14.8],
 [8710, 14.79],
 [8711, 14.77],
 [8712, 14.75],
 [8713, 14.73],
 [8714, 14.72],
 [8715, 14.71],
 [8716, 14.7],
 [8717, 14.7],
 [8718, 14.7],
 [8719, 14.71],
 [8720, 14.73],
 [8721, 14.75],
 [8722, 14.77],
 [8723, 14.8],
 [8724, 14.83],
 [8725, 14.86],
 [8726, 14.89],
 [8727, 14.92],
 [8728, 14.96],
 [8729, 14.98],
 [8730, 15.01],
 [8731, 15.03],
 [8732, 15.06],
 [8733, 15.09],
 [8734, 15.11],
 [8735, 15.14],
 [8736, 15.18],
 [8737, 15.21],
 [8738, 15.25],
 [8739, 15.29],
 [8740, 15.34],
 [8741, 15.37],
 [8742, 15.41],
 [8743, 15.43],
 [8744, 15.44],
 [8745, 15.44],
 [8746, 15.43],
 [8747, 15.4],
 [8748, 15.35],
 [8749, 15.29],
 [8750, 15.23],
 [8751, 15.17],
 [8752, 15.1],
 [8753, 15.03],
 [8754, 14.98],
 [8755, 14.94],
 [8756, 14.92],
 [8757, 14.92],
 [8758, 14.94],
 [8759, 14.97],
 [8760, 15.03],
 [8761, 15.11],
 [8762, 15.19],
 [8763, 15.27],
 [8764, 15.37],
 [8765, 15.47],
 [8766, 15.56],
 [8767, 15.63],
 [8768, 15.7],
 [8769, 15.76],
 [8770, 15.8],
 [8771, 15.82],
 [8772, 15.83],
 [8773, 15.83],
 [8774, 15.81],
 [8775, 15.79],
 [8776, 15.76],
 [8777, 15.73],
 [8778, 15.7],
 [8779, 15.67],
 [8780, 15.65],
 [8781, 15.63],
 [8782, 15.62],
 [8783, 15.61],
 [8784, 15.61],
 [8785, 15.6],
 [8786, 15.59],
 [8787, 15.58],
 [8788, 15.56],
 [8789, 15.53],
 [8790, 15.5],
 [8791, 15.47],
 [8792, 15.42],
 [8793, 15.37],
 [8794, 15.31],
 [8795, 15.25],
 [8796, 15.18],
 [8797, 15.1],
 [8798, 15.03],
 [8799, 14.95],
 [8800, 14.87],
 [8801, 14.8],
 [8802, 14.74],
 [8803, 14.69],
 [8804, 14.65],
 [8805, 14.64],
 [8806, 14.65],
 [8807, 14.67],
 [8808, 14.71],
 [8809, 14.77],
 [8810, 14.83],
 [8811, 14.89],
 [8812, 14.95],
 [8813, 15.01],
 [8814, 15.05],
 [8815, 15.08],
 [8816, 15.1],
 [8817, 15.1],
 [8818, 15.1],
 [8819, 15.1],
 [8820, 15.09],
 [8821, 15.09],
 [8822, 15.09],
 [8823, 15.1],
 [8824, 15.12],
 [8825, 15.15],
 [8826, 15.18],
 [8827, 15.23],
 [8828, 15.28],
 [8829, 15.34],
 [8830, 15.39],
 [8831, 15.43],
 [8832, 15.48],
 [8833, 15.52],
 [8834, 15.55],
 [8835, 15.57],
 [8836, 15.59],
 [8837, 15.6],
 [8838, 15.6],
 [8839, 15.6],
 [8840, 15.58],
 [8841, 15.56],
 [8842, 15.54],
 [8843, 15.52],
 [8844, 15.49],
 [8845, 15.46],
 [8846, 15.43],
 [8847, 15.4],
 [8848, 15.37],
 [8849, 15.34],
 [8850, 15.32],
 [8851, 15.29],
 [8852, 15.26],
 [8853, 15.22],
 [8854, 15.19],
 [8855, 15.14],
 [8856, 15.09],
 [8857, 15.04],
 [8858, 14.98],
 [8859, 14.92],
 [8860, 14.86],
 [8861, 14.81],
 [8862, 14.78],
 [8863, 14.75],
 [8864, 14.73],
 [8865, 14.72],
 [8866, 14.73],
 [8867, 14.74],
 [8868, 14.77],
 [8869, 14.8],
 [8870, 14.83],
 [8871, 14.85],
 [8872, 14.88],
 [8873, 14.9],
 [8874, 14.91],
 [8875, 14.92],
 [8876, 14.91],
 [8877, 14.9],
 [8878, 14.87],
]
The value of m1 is 1.07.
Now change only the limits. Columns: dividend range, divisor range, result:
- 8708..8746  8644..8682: 1.05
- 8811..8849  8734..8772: 1.02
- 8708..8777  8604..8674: 1.05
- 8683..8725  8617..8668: 1.01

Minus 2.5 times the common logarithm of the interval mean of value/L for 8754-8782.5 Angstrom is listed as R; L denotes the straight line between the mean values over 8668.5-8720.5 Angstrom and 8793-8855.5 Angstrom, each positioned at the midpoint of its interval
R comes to -0.03 mag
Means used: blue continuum 14.7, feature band 15.5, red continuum 15.2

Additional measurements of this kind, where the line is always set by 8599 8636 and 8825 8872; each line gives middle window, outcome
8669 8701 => 0.03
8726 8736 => 0.01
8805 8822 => 0.02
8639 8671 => 0.05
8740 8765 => 0.00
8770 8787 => -0.04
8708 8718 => 0.03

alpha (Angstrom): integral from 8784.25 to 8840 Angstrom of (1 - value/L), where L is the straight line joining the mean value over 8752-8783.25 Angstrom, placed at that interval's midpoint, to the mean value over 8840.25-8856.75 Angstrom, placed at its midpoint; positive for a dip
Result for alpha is 0.8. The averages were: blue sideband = 15.4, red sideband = 15.4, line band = 15.2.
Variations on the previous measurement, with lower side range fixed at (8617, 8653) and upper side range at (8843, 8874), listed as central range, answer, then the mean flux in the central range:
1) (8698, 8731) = 0.81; 14.8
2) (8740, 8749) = -0.16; 15.4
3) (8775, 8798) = -0.63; 15.5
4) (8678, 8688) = 0.18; 14.9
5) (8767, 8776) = -0.40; 15.8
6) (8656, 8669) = 1.37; 13.6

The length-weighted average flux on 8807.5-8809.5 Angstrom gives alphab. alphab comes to 14.7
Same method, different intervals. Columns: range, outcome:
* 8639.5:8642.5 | 15.3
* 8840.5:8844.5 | 15.5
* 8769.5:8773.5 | 15.8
